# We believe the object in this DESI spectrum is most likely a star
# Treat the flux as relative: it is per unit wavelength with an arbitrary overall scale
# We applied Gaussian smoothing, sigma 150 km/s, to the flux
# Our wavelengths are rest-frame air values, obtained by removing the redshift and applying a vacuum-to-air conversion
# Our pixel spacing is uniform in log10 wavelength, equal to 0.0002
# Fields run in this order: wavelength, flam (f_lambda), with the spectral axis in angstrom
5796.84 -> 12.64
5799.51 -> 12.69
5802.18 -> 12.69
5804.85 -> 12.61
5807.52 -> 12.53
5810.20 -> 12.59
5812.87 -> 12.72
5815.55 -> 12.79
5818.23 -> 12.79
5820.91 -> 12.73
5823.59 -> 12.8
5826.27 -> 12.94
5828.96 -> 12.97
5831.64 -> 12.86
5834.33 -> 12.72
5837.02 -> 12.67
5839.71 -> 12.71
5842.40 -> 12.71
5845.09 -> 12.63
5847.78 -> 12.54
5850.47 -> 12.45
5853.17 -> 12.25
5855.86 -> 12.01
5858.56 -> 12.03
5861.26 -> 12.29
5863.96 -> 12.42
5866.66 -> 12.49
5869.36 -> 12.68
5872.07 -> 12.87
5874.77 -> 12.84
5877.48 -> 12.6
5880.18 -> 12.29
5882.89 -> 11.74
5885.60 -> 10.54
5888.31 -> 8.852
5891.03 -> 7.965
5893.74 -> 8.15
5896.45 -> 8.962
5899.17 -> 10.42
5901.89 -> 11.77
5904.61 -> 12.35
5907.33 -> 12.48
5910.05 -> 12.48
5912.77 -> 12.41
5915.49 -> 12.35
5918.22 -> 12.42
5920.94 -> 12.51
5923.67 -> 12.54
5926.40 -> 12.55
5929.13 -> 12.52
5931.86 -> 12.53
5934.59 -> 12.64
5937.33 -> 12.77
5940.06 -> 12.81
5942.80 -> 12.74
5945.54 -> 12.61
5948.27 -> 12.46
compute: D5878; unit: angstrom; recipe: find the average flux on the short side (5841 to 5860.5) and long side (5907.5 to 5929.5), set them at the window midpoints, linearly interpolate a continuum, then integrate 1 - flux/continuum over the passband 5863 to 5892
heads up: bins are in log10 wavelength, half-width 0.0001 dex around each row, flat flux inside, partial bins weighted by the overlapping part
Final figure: 1.88 angstrom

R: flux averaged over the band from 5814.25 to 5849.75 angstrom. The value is 12.8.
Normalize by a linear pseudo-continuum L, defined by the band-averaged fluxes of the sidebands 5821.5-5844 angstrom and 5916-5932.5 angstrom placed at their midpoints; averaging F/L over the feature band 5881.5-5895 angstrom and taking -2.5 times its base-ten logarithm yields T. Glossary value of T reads 0.31 mag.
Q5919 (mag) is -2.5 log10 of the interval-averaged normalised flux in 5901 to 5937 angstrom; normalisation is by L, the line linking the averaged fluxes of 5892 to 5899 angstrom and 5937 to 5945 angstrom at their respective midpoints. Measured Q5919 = -0.154 mag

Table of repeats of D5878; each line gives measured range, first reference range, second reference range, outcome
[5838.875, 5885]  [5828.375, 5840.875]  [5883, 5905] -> -4.1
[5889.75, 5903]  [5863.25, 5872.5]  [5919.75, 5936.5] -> 3.3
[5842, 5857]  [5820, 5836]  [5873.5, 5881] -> 0.4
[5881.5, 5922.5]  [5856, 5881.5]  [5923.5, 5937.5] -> 4.9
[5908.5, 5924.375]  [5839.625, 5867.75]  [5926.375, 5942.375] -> 0.2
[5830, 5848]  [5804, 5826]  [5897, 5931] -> -0.2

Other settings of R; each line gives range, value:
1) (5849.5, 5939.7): 11.8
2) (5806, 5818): 12.7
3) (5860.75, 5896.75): 11.2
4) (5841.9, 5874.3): 12.5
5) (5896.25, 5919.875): 11.9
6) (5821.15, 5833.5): 12.9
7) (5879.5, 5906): 10.3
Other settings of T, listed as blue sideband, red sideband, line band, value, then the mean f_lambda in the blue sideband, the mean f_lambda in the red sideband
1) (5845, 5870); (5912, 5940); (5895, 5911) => 0.102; 12.4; 12.5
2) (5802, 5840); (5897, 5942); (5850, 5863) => 0.034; 12.7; 12.3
